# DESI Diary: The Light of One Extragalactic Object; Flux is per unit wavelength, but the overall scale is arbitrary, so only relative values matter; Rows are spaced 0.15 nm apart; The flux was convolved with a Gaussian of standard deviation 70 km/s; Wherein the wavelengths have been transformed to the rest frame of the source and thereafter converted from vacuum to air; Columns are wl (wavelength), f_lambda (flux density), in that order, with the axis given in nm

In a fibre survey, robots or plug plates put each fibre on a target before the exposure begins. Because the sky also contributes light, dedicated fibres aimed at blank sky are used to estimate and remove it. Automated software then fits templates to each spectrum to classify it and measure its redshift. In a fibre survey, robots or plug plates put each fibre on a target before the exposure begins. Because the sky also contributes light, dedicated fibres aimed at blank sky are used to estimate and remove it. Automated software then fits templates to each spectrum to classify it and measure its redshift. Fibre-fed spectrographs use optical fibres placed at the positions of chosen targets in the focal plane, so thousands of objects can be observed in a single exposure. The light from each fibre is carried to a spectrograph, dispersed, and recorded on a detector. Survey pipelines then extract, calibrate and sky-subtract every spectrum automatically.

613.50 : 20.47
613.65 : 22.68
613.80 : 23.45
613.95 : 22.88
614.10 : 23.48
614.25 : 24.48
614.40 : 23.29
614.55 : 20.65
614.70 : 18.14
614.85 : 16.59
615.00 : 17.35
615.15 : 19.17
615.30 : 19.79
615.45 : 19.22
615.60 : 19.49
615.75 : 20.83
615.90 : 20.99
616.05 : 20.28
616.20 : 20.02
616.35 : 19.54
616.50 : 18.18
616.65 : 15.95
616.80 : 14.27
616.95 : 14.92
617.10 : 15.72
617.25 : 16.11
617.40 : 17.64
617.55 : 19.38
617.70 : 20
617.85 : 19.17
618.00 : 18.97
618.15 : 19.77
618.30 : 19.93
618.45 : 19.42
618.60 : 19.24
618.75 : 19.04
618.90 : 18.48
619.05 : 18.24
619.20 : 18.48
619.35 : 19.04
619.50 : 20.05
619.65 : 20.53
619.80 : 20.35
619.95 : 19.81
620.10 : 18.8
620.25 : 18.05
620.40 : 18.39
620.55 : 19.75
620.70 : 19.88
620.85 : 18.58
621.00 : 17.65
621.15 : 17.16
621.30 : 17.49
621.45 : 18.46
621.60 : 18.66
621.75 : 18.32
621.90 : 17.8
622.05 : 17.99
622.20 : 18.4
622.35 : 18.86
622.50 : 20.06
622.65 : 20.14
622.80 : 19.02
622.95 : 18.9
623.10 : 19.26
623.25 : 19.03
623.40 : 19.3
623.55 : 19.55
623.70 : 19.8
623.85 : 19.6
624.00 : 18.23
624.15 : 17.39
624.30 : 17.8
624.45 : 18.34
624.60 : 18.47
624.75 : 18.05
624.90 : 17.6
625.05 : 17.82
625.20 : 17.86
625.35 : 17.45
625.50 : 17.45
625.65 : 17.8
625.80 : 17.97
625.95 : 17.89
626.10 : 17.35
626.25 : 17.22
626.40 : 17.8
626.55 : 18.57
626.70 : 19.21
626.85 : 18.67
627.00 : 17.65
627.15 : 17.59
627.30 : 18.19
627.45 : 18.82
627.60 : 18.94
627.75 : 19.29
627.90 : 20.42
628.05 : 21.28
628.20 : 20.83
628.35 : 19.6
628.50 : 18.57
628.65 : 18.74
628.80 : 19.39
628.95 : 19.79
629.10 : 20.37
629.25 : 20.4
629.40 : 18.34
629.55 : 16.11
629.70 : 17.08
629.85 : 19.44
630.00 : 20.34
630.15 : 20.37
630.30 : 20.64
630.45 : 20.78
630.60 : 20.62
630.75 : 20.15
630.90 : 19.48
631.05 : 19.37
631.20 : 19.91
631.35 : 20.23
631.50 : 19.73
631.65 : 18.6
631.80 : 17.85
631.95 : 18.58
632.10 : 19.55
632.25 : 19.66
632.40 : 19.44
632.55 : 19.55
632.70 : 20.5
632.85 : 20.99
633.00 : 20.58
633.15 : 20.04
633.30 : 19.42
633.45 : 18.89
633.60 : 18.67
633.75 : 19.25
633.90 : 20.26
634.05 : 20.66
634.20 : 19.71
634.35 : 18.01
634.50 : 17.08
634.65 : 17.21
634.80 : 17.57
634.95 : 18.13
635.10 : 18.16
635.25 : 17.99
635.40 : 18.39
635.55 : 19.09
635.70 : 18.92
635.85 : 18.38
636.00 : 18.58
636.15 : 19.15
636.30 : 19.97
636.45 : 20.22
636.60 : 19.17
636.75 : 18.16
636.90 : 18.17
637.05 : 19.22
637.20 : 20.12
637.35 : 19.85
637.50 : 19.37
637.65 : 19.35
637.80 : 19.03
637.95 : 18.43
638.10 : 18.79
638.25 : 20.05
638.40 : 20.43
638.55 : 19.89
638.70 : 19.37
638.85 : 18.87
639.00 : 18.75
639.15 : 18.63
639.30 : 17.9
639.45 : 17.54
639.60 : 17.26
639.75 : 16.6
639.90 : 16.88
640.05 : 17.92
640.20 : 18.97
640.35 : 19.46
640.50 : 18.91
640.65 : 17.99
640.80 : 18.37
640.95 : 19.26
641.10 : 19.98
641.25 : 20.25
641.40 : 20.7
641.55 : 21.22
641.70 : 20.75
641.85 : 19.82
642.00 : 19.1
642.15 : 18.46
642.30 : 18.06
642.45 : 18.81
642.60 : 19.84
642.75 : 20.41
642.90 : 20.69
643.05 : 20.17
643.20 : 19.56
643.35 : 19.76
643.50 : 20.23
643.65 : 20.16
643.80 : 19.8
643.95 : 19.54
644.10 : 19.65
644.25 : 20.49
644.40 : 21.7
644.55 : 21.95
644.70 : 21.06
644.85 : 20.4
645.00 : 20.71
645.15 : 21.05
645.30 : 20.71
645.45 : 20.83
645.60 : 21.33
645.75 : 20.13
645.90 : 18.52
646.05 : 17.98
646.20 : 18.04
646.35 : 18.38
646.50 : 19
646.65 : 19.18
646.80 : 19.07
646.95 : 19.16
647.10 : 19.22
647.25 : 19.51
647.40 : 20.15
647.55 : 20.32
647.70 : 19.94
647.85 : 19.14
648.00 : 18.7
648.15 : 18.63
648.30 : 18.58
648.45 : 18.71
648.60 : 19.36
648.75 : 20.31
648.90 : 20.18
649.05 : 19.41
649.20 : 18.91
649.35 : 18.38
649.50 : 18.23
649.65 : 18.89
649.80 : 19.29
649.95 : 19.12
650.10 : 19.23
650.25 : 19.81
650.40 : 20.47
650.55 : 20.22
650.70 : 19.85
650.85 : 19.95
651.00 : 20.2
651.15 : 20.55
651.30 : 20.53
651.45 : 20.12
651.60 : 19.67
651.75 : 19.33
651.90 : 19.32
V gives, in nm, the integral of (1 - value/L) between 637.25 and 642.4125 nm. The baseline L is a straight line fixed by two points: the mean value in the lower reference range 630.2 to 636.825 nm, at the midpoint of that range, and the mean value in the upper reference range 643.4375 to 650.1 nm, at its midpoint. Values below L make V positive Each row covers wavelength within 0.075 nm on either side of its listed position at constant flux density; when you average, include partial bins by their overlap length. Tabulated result 0.114 nm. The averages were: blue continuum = 19.3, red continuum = 19.6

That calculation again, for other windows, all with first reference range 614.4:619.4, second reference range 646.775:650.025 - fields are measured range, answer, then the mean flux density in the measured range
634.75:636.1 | 0.04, 18.4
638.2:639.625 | 0.01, 18.9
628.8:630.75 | -0.07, 19.5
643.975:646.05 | -0.15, 20.5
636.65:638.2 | 0.00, 19.1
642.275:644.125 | -0.06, 19.8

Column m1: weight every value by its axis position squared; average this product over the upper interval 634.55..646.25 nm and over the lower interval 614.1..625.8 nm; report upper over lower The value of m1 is 1.10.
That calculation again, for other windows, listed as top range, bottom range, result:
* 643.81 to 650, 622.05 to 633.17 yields 1.09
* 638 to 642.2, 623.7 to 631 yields 1.05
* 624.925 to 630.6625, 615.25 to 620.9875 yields 1.03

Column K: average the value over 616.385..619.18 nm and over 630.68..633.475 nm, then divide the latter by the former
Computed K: 1.09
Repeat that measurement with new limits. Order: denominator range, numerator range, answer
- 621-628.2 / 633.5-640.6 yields 1.01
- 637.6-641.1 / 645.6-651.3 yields 1.04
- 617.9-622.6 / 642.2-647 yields 1.05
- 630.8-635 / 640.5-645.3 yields 1.04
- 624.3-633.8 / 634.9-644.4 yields 1.01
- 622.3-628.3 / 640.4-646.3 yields 1.07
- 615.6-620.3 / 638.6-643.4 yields 1.02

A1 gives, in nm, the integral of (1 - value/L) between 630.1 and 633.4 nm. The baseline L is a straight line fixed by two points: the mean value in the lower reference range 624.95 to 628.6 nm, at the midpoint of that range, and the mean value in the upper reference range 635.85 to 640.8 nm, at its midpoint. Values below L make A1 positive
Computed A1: -0.21 nm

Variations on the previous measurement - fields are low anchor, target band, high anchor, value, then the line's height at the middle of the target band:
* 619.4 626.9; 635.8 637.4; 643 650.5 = 0.001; 19.2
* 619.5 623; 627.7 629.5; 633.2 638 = -0.079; 18.9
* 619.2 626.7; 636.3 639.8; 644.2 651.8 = 0.053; 19.2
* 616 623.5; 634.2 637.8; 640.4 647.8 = 0.127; 19.4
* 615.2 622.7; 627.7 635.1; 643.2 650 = -0.100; 19.1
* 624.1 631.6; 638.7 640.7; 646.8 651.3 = 0.107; 19.2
